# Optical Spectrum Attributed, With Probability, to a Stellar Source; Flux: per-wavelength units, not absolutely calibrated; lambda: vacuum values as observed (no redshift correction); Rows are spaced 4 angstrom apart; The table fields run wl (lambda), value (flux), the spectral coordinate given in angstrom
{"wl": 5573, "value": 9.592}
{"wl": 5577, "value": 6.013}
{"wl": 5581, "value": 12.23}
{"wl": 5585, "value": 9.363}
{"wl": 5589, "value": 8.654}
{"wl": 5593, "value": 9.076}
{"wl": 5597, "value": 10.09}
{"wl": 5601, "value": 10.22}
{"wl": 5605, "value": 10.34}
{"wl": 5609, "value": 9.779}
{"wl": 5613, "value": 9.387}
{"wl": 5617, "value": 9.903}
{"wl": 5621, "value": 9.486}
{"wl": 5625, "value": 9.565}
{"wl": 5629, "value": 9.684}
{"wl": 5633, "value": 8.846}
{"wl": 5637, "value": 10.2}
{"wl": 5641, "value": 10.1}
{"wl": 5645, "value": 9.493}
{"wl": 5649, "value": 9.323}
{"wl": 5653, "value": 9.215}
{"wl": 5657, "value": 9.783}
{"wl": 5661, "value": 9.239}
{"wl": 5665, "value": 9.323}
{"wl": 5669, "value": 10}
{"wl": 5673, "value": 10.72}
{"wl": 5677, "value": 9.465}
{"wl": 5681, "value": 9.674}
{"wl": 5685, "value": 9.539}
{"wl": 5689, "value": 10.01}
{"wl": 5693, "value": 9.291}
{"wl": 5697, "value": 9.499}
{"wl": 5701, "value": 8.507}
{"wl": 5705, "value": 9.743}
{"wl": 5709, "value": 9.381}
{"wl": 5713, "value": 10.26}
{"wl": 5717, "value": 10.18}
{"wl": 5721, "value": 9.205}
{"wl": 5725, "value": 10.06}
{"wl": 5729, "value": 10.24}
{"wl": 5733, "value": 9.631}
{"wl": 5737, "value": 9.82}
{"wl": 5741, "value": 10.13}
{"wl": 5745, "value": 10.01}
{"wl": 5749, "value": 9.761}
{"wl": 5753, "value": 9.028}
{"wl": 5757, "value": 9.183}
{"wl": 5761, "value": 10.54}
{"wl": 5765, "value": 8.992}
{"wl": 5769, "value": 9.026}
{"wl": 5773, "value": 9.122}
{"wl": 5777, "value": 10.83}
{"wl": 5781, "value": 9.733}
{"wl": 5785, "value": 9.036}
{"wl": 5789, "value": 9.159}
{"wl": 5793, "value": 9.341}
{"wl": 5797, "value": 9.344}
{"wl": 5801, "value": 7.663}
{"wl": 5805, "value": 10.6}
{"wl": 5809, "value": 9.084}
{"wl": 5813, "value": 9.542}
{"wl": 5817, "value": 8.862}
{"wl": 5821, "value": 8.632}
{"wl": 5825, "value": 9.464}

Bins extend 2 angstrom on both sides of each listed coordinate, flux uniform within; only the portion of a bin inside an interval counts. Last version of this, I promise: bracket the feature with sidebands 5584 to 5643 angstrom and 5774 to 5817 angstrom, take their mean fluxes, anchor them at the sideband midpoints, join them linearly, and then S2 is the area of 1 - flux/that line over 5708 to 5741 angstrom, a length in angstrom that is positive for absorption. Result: -1.32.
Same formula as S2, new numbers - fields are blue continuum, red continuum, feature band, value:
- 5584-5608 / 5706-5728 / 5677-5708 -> 1.05 angstrom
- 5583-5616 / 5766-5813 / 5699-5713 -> 0.17 angstrom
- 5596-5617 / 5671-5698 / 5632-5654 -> 0.63 angstrom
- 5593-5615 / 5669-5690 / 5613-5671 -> 1.81 angstrom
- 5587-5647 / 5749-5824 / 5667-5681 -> -0.68 angstrom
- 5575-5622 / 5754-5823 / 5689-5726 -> -0.62 angstrom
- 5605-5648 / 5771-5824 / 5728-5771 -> -1.13 angstrom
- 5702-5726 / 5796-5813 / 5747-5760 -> 0.12 angstrom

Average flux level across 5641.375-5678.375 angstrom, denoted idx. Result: 9.64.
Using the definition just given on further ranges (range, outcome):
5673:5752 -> 9.72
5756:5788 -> 9.56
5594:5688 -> 9.71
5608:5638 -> 9.58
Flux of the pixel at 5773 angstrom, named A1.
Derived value 9.122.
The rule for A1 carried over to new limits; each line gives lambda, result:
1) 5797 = 9.344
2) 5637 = 10.2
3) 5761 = 10.54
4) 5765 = 8.992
